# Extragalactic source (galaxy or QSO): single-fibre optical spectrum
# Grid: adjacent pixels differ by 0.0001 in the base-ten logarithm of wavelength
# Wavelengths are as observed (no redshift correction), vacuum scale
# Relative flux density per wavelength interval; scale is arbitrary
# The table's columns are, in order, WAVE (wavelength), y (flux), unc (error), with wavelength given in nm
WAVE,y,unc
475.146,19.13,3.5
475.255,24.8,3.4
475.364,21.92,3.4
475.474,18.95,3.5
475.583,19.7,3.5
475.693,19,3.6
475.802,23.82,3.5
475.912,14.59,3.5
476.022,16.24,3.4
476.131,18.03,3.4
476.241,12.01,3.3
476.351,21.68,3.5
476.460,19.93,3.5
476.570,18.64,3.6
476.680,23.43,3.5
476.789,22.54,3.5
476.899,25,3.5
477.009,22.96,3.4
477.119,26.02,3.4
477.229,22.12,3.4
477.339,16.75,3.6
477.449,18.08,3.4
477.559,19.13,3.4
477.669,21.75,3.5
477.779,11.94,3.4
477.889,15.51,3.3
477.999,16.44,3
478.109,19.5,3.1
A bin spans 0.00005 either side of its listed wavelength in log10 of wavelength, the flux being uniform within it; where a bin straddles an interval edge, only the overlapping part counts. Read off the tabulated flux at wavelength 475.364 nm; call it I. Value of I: 21.92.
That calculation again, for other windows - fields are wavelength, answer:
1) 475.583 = 19.7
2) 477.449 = 18.08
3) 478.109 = 19.5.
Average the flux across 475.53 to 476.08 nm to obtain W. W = 18.7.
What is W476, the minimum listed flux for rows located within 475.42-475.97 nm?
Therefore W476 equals 14.59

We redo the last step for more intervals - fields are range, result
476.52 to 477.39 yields 16.75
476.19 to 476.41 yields 12.01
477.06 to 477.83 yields 11.94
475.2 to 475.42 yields 21.92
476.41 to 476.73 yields 18.64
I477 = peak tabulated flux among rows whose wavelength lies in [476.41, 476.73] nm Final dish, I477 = 23.43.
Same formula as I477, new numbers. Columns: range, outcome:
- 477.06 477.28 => 26.02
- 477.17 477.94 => 22.12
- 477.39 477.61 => 19.13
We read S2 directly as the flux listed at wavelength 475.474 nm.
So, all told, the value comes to 18.95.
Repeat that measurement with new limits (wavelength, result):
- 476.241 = 12.01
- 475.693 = 19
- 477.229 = 22.12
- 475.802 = 23.82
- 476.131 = 18.03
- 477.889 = 15.51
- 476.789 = 22.54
